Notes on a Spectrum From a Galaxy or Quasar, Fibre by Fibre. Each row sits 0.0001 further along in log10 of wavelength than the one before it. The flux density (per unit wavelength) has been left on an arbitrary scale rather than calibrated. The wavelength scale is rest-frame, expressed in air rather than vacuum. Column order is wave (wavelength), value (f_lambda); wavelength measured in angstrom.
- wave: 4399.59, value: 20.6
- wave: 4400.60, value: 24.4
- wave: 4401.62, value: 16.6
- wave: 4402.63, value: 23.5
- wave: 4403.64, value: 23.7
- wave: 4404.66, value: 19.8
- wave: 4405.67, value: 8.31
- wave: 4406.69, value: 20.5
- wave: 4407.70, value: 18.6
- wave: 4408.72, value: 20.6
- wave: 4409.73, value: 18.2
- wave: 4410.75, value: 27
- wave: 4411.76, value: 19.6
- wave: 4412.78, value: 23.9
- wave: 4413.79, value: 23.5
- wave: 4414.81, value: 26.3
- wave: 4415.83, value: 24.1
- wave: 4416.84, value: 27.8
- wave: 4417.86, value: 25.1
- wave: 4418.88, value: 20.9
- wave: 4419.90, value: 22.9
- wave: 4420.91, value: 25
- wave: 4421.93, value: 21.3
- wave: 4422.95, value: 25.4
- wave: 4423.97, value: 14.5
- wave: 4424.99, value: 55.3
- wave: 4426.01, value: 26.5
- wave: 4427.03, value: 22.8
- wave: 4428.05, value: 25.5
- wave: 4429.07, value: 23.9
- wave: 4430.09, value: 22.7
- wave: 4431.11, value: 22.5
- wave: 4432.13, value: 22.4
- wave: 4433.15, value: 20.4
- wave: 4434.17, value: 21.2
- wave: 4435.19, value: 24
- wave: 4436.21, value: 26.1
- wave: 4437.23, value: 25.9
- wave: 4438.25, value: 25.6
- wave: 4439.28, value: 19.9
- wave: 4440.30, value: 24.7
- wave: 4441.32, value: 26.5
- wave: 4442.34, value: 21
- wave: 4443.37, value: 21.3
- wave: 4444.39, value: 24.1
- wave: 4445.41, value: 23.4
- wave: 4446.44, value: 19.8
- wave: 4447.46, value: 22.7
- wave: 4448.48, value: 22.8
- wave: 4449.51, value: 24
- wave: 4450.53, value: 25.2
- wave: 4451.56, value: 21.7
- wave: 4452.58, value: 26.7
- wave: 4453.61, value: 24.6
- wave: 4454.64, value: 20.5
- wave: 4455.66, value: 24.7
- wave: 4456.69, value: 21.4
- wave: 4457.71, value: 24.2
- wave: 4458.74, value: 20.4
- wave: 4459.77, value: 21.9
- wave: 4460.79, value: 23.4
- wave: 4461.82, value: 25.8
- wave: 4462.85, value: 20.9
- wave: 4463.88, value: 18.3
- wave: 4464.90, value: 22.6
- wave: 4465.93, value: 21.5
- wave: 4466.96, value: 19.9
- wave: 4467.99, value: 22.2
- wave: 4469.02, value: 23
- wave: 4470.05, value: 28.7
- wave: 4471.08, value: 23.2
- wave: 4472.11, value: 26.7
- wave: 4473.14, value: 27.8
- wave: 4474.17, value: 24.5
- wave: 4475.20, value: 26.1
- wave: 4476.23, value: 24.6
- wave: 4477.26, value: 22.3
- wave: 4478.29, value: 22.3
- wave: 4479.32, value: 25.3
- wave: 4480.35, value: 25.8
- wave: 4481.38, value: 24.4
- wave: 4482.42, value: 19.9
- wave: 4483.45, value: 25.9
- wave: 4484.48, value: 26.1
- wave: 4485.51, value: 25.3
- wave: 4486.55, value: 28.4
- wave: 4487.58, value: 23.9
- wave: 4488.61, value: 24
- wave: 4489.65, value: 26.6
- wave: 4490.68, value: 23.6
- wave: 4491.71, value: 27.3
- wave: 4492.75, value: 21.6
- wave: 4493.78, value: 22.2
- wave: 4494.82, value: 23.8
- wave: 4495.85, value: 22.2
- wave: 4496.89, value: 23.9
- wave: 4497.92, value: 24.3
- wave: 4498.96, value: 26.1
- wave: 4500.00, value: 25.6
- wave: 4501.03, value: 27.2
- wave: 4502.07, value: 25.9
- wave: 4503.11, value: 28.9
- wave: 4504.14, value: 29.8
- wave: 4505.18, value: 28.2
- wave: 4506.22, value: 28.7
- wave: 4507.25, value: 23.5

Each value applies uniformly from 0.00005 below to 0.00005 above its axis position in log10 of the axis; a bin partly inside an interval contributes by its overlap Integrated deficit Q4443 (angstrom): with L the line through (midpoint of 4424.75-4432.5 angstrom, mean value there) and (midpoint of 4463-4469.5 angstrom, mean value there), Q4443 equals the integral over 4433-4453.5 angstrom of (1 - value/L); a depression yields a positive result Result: 1.0 angstrom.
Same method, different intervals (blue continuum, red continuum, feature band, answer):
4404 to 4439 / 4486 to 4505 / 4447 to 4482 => 1.47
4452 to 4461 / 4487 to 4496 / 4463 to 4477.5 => -0.10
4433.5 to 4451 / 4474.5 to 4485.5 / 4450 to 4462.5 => 0.21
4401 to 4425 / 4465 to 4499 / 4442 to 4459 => 0.36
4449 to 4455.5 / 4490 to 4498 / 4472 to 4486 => -0.59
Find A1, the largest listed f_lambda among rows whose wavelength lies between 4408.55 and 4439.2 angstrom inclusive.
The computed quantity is 55.3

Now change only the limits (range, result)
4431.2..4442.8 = 26.5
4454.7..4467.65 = 25.8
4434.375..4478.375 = 28.7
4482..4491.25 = 28.4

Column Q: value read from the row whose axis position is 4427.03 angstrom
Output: 22.8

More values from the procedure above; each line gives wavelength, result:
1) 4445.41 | 23.4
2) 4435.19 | 24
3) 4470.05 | 28.7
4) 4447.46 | 22.7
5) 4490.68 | 23.6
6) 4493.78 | 22.2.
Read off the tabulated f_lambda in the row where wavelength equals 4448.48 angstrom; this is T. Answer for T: 22.8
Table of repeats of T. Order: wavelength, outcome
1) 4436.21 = 26.1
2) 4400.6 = 24.4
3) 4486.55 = 28.4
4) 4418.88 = 20.9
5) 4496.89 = 23.9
